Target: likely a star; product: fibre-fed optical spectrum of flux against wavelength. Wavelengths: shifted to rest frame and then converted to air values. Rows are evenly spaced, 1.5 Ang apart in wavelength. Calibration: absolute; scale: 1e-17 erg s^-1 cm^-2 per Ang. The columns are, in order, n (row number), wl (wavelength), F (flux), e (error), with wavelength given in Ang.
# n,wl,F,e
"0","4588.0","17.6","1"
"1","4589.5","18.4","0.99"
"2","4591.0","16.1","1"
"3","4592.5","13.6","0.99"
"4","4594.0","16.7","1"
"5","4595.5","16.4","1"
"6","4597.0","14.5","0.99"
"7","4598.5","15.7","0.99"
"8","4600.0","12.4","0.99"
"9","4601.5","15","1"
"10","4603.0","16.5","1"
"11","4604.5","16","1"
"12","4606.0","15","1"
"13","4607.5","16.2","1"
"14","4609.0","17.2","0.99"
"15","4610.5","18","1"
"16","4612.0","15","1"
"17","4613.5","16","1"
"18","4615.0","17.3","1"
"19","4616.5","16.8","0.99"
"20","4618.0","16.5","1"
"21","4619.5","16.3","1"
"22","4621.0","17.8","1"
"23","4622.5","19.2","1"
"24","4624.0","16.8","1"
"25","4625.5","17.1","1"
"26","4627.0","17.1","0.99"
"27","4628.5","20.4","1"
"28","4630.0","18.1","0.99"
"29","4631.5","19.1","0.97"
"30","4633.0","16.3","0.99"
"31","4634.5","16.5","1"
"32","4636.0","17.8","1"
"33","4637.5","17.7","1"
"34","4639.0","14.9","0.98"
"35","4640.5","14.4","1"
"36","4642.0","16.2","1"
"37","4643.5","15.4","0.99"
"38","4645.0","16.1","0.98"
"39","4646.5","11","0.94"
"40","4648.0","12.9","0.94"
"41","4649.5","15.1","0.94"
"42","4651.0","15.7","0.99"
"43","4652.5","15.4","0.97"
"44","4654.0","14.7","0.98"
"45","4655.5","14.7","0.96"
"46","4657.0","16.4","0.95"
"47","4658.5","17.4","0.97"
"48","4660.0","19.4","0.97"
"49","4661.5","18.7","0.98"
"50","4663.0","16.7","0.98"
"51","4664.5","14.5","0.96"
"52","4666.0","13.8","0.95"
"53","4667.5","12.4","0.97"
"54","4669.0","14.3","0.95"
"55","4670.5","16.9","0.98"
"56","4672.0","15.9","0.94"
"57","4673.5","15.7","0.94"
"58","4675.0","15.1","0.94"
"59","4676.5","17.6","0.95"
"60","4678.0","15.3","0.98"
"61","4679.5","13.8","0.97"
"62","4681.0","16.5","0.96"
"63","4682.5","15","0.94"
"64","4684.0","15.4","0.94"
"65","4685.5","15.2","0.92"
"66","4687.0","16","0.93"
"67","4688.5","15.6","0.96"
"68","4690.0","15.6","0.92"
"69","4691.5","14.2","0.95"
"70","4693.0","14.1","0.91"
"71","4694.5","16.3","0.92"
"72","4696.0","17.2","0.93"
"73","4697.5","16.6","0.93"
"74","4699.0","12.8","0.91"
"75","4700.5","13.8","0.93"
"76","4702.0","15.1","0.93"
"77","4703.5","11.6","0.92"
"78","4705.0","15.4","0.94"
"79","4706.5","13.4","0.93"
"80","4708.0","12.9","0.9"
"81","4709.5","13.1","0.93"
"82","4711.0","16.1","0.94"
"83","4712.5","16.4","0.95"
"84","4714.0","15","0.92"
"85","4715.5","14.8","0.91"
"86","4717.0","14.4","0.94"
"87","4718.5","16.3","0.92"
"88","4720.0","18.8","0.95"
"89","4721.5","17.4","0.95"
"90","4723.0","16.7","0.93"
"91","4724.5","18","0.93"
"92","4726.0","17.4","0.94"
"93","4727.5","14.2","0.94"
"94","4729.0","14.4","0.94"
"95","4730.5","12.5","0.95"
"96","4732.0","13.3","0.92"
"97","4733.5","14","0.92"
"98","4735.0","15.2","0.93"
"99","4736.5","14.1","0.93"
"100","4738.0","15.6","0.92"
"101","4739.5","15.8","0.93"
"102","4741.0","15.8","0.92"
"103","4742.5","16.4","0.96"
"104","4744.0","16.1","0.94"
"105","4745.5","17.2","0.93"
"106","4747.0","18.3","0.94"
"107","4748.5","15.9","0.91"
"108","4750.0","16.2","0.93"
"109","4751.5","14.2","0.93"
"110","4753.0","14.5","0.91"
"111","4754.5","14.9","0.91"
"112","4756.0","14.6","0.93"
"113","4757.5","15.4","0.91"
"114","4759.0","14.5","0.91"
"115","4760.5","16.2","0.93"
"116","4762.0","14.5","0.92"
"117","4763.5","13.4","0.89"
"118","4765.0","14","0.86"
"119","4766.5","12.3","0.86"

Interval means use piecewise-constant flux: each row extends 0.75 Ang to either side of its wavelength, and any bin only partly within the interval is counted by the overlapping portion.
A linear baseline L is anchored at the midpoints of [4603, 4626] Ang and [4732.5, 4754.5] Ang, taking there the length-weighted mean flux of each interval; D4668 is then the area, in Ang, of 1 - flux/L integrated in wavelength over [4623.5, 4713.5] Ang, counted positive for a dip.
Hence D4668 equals 3.8 Ang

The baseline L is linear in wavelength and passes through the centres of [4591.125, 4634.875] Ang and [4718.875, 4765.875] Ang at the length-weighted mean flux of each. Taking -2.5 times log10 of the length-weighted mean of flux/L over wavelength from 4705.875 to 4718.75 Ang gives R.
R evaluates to 0.075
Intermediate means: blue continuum 16.5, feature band 14.7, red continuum 15.5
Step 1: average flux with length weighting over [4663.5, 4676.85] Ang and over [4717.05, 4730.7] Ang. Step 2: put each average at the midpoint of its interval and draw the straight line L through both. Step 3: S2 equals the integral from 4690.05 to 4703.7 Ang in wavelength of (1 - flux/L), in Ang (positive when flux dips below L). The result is 0.7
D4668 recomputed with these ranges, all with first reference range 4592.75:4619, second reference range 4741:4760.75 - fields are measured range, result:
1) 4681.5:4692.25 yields 0.3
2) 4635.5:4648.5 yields 0.6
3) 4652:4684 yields 0.2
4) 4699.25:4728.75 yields 1.0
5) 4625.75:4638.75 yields -1.5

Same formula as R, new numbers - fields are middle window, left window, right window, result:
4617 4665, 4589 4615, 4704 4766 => -0.05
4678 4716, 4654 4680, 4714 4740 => 0.05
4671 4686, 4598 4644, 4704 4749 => 0.03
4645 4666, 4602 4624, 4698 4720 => 0.01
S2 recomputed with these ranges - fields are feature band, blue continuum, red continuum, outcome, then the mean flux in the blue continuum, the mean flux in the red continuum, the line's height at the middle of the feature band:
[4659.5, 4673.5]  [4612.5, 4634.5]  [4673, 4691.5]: 0.2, 17.4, 15.5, 16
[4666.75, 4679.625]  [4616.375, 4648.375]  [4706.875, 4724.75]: 0.7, 16.6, 15.7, 16.2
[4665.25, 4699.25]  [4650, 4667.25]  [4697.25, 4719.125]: -0.1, 16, 14.5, 15.3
